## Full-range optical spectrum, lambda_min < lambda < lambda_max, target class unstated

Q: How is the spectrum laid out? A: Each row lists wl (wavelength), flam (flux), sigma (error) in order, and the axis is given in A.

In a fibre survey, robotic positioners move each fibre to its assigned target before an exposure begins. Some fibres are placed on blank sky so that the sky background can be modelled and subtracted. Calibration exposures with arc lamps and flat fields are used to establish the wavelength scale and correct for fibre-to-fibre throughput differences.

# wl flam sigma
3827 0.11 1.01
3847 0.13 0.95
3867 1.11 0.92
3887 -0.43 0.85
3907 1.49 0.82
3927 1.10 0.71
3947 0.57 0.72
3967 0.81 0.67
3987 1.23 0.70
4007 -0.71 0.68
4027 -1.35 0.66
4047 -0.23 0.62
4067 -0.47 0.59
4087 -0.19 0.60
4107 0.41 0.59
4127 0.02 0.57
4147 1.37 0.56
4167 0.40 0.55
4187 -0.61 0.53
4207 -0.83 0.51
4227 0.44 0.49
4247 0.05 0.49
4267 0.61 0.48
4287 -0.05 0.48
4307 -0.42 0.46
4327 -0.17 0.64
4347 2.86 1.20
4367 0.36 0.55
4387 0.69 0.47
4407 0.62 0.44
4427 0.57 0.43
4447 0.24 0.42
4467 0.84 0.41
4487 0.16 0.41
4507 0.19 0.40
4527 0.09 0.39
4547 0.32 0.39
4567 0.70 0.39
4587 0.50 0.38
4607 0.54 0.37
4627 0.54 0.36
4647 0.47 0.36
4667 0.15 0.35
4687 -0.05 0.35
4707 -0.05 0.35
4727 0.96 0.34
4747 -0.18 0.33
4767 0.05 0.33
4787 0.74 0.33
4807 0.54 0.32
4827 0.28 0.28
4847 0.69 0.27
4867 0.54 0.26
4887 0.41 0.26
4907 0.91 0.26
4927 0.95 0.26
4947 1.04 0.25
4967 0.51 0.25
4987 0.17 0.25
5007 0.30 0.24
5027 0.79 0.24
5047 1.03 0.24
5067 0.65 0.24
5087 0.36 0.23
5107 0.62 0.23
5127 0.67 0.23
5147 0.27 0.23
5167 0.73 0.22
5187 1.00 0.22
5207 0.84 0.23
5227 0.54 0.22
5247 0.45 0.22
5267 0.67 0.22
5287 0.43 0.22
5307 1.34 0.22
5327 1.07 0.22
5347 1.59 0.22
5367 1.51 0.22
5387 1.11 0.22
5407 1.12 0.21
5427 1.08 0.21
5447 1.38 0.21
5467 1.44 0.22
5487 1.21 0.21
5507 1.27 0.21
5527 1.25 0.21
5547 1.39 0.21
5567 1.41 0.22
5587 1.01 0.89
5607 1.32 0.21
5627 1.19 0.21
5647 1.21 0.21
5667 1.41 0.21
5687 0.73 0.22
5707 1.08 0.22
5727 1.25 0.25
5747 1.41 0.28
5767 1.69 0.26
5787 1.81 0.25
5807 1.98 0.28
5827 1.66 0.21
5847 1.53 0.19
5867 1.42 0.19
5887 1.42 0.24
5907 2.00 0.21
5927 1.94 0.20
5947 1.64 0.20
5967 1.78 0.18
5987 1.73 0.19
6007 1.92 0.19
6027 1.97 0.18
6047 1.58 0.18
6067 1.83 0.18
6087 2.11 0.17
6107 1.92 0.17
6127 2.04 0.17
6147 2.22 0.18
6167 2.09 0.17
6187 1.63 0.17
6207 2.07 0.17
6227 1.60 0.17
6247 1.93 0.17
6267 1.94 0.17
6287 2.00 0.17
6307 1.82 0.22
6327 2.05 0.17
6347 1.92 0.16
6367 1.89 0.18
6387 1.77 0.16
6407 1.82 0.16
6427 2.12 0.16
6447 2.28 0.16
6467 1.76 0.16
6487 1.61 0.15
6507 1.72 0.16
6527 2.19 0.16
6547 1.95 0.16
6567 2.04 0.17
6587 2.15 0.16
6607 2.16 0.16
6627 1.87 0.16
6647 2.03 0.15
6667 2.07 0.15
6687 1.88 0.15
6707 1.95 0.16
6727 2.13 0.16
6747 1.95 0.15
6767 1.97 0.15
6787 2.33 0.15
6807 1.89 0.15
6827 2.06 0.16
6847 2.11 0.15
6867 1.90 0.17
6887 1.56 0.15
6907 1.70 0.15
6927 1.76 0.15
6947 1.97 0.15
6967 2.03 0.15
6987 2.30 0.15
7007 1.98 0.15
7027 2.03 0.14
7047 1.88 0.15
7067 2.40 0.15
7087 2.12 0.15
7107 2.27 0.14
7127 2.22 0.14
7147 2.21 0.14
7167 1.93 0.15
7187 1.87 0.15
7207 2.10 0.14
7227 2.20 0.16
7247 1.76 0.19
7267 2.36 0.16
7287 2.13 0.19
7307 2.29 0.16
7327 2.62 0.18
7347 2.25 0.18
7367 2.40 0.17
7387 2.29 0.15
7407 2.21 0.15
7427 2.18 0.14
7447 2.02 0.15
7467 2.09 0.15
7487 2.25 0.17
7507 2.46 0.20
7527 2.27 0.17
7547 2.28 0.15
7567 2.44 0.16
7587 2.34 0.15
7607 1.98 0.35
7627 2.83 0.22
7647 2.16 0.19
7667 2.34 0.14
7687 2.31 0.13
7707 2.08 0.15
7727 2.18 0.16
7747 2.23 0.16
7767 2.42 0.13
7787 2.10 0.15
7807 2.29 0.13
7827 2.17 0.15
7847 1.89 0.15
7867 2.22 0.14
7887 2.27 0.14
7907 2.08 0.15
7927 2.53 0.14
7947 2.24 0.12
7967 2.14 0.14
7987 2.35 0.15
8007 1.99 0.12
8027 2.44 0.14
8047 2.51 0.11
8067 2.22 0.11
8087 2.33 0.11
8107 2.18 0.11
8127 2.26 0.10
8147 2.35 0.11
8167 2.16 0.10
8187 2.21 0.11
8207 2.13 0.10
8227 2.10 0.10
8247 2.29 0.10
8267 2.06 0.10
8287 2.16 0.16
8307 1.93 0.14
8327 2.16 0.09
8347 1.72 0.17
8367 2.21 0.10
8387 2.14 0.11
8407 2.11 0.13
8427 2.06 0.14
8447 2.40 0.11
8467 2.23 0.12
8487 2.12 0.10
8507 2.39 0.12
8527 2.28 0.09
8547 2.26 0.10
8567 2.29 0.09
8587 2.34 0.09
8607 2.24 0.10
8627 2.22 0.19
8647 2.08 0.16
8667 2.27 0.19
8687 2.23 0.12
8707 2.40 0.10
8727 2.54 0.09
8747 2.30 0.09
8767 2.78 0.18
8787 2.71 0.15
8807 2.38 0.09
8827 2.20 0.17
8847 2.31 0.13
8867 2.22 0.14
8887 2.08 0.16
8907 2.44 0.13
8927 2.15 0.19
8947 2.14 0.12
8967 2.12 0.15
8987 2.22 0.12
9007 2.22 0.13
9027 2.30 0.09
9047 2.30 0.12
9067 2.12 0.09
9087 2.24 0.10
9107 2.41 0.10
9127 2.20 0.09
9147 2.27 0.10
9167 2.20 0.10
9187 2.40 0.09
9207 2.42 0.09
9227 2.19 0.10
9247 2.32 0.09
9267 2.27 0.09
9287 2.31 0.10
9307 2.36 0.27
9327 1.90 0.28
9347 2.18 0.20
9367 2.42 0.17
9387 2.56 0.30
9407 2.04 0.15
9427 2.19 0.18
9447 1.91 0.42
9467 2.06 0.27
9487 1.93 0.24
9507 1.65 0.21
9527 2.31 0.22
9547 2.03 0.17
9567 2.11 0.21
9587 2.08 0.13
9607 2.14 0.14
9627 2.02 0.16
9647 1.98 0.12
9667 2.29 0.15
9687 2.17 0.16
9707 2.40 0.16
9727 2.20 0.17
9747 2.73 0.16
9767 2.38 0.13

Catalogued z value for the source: 0.332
